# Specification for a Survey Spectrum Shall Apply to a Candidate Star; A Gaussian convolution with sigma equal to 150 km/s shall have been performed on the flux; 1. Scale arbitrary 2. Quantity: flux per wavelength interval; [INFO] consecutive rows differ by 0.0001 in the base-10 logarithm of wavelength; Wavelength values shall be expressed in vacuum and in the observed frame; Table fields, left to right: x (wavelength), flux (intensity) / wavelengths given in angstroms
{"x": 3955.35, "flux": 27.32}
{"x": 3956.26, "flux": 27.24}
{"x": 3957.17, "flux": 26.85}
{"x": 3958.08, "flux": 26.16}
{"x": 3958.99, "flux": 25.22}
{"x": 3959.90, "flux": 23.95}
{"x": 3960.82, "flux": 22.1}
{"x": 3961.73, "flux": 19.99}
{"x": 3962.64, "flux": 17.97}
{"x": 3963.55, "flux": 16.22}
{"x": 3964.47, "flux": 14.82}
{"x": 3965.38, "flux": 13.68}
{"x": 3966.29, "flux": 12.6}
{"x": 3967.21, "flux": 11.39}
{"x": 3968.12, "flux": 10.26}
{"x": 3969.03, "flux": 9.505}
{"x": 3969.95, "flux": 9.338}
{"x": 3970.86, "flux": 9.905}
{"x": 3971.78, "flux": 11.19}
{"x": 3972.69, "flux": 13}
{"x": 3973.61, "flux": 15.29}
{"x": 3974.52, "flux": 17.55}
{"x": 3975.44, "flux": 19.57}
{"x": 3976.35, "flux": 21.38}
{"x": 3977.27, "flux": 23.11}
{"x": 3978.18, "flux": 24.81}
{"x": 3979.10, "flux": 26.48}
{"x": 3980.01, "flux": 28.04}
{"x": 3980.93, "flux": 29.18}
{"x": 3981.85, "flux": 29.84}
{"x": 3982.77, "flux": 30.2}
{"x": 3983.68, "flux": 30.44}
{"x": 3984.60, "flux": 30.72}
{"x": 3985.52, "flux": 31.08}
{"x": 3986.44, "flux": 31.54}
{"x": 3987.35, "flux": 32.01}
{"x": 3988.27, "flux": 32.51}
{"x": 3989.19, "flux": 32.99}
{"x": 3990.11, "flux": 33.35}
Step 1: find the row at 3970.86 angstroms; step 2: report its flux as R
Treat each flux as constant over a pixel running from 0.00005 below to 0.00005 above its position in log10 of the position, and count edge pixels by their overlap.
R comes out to 9.905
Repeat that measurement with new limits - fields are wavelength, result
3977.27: 23.11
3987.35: 32.01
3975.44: 19.57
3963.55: 16.22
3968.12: 10.26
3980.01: 28.04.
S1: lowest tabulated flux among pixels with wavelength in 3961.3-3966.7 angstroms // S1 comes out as 12.6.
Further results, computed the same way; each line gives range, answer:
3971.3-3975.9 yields 11.19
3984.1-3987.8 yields 30.72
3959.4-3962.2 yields 19.99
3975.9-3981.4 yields 21.38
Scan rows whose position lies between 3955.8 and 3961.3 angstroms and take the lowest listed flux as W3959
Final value 22.1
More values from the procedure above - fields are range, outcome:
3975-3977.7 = 19.57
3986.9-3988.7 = 32.01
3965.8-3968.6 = 10.26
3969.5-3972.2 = 9.338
